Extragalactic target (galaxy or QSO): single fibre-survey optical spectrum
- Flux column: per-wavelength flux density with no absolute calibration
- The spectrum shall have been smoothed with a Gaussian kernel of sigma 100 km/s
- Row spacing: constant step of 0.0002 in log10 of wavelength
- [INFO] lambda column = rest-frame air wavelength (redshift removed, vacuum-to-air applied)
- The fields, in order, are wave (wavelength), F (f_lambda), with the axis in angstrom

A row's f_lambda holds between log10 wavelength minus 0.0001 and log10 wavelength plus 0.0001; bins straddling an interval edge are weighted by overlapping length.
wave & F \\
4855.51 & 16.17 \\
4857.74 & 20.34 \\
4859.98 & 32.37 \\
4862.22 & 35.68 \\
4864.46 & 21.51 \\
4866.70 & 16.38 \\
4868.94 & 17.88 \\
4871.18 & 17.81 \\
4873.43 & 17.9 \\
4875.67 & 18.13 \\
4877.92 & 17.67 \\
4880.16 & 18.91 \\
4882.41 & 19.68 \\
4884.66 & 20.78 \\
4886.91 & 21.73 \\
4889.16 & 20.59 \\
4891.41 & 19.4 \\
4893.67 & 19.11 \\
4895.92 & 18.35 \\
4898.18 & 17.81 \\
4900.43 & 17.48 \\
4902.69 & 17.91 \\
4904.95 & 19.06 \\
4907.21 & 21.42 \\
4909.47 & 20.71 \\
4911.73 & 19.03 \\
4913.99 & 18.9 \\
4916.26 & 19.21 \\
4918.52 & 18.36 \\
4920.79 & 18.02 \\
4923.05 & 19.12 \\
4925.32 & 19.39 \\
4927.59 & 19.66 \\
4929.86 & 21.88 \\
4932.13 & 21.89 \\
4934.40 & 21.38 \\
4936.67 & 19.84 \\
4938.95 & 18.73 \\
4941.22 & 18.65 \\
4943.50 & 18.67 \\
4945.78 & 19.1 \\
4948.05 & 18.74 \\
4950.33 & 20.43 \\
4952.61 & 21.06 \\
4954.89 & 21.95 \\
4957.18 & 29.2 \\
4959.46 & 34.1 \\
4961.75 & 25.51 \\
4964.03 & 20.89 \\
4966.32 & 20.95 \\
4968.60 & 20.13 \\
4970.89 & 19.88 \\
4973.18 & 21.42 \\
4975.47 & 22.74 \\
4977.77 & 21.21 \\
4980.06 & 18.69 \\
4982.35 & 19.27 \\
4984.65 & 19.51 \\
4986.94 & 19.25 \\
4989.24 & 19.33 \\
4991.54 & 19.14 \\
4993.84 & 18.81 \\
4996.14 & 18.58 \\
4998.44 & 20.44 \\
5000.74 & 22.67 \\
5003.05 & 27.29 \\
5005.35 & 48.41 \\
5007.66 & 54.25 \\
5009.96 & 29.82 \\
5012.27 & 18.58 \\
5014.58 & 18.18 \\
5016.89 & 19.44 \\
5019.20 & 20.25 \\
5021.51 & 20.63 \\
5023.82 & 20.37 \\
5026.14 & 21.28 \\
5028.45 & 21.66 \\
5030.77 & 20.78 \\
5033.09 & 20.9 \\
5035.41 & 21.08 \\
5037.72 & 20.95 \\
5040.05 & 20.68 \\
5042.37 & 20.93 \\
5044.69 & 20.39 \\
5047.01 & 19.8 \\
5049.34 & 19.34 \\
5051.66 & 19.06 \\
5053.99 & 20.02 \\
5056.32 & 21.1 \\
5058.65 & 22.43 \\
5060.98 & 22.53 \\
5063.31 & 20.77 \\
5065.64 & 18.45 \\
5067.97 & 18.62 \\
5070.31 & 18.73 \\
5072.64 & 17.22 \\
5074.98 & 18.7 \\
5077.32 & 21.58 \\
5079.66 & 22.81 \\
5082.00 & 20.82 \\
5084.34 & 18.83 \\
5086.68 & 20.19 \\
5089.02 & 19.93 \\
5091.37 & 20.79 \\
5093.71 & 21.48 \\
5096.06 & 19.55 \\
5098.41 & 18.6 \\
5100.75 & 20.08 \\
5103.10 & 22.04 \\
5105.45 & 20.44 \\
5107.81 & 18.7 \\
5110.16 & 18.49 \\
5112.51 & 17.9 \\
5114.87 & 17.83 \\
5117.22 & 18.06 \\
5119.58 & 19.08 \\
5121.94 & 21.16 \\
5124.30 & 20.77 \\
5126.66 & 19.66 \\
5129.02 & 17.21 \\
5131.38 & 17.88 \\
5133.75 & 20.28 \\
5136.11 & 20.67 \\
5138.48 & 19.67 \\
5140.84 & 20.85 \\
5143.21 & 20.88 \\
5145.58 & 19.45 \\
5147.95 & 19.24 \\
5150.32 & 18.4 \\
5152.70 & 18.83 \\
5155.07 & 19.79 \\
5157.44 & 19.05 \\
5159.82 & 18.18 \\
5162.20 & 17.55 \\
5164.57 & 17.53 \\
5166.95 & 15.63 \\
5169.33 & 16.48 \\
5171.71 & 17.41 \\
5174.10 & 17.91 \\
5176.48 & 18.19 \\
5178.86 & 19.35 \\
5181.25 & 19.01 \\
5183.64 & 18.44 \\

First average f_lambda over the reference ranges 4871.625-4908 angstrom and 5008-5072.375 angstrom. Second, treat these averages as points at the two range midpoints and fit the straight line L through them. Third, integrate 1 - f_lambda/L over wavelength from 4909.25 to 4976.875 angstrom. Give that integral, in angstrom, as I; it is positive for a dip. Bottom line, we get -4.2 angstrom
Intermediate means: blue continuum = 19.1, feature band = 21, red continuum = 21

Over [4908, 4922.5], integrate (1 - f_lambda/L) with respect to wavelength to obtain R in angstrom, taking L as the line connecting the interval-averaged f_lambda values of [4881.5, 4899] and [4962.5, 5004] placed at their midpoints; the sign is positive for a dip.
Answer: 0.6 angstrom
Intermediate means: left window 19.7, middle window 19.1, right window 20.6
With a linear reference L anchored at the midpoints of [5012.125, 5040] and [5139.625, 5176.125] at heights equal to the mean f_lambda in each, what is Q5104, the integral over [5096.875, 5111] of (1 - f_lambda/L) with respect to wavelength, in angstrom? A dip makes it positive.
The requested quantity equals -0.4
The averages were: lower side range 20.4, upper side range 18.5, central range 19.8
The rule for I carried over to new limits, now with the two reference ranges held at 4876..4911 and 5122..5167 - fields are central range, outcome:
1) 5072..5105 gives -1.78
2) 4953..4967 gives -4.39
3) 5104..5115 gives 0.20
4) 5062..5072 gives 0.07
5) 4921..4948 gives -0.60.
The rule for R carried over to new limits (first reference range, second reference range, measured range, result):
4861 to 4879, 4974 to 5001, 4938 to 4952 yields 0.7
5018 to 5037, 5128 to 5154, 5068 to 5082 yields 0.3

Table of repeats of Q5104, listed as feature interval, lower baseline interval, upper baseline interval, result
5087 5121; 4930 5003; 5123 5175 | -0.3 angstrom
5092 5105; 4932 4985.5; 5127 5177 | -0.6 angstrom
